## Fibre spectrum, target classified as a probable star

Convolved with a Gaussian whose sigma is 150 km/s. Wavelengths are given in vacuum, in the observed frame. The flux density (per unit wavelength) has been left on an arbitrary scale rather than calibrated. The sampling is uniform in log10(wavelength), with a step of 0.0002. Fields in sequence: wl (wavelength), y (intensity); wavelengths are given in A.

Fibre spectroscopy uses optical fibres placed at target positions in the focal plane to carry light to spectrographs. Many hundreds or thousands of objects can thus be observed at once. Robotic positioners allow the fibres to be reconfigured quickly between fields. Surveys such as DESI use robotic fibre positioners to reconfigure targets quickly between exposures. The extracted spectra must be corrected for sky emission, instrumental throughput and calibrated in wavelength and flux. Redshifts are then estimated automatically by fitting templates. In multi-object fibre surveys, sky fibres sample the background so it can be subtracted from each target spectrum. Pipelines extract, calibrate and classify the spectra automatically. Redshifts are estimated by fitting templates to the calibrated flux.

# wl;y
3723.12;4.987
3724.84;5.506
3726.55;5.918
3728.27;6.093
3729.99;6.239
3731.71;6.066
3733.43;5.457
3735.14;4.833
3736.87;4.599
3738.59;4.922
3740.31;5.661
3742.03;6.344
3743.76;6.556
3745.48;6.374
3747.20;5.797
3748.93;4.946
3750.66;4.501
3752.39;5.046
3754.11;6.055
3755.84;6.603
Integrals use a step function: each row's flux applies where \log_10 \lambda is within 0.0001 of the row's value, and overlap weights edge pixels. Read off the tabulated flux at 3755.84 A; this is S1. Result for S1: 6.603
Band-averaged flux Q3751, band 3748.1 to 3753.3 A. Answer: 4.85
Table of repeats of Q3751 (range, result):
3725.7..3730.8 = 6.07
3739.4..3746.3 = 6.23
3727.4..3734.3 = 5.96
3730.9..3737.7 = 5.23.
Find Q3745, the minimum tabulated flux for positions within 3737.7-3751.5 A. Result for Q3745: 4.501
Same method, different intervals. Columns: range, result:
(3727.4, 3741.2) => 4.599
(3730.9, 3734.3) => 5.457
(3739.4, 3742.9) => 5.661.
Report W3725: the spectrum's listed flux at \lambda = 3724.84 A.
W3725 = 5.506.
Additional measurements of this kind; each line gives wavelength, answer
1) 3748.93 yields 4.946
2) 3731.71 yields 6.066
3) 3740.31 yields 5.661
